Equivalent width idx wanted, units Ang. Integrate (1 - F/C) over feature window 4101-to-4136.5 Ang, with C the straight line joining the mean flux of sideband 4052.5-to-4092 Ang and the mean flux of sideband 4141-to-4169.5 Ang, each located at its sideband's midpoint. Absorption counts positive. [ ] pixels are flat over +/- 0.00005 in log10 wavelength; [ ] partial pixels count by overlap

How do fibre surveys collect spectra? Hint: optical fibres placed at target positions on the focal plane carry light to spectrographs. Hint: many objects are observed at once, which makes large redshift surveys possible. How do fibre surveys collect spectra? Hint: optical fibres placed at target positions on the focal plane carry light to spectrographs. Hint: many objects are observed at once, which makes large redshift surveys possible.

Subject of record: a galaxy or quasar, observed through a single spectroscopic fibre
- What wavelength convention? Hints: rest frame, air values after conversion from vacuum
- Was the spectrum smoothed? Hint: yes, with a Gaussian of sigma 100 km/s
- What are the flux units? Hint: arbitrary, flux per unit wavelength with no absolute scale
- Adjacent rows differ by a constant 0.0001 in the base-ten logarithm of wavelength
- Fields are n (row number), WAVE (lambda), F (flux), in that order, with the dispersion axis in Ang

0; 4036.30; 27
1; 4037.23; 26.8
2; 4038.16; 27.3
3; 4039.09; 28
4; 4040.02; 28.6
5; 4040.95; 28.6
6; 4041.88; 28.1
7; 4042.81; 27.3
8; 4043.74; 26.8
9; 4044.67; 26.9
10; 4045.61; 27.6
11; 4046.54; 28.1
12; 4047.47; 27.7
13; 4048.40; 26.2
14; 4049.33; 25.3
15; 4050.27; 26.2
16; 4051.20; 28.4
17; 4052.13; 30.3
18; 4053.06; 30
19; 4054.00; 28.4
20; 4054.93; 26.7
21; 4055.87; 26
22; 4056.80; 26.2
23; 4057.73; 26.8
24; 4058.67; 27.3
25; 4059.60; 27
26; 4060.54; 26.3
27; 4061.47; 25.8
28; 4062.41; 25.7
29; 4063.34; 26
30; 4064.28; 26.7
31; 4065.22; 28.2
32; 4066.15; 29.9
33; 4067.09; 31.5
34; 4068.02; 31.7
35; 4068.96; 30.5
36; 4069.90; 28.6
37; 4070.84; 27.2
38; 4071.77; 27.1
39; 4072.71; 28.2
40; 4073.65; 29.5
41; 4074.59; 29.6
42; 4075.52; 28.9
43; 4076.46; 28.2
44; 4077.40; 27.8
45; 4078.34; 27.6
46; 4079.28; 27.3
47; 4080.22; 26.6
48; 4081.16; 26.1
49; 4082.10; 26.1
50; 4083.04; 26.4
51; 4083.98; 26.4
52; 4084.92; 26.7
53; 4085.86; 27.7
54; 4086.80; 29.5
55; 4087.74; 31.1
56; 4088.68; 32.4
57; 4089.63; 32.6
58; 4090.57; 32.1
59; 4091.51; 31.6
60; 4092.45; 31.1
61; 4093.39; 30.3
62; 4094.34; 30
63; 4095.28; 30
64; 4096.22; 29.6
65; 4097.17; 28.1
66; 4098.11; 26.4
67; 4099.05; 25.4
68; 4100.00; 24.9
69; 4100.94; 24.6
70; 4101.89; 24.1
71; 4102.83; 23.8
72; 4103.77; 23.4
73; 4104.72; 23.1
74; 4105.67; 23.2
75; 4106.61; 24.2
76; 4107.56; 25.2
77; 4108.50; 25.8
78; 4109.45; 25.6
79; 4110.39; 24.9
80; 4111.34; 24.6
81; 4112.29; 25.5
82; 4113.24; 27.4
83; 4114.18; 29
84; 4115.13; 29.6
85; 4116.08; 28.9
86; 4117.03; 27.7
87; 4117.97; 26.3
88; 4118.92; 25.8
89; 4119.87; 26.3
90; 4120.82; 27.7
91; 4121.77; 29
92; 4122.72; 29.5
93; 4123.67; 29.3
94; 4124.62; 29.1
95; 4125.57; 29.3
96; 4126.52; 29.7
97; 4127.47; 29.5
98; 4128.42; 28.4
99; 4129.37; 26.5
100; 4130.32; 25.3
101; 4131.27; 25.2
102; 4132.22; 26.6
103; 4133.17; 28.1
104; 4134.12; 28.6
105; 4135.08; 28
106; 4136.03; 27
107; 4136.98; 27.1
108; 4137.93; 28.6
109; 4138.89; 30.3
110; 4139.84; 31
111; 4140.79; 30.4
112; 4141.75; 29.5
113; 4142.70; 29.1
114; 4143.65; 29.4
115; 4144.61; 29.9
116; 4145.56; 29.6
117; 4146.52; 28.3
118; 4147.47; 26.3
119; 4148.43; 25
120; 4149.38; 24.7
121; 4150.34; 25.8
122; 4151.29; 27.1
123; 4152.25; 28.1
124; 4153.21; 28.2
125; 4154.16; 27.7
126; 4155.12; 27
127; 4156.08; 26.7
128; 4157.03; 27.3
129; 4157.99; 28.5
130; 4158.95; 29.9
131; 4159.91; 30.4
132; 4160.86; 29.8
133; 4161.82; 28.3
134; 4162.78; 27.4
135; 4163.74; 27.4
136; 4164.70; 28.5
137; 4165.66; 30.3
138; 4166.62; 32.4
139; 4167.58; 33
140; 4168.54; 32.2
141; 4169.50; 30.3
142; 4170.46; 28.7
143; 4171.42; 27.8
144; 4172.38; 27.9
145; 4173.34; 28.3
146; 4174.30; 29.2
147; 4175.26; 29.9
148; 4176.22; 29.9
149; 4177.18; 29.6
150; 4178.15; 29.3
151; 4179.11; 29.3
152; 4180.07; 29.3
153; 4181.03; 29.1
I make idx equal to 2.09 Ang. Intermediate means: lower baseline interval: 28.2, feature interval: 26.8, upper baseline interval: 28.6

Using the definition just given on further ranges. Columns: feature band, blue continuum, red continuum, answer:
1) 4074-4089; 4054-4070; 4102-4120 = -0.59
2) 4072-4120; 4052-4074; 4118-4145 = 1.23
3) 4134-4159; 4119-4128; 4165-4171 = 1.51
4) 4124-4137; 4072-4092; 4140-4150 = 0.27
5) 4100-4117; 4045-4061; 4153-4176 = 1.62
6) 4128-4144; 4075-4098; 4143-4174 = 0.26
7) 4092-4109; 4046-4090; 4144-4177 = 1.15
